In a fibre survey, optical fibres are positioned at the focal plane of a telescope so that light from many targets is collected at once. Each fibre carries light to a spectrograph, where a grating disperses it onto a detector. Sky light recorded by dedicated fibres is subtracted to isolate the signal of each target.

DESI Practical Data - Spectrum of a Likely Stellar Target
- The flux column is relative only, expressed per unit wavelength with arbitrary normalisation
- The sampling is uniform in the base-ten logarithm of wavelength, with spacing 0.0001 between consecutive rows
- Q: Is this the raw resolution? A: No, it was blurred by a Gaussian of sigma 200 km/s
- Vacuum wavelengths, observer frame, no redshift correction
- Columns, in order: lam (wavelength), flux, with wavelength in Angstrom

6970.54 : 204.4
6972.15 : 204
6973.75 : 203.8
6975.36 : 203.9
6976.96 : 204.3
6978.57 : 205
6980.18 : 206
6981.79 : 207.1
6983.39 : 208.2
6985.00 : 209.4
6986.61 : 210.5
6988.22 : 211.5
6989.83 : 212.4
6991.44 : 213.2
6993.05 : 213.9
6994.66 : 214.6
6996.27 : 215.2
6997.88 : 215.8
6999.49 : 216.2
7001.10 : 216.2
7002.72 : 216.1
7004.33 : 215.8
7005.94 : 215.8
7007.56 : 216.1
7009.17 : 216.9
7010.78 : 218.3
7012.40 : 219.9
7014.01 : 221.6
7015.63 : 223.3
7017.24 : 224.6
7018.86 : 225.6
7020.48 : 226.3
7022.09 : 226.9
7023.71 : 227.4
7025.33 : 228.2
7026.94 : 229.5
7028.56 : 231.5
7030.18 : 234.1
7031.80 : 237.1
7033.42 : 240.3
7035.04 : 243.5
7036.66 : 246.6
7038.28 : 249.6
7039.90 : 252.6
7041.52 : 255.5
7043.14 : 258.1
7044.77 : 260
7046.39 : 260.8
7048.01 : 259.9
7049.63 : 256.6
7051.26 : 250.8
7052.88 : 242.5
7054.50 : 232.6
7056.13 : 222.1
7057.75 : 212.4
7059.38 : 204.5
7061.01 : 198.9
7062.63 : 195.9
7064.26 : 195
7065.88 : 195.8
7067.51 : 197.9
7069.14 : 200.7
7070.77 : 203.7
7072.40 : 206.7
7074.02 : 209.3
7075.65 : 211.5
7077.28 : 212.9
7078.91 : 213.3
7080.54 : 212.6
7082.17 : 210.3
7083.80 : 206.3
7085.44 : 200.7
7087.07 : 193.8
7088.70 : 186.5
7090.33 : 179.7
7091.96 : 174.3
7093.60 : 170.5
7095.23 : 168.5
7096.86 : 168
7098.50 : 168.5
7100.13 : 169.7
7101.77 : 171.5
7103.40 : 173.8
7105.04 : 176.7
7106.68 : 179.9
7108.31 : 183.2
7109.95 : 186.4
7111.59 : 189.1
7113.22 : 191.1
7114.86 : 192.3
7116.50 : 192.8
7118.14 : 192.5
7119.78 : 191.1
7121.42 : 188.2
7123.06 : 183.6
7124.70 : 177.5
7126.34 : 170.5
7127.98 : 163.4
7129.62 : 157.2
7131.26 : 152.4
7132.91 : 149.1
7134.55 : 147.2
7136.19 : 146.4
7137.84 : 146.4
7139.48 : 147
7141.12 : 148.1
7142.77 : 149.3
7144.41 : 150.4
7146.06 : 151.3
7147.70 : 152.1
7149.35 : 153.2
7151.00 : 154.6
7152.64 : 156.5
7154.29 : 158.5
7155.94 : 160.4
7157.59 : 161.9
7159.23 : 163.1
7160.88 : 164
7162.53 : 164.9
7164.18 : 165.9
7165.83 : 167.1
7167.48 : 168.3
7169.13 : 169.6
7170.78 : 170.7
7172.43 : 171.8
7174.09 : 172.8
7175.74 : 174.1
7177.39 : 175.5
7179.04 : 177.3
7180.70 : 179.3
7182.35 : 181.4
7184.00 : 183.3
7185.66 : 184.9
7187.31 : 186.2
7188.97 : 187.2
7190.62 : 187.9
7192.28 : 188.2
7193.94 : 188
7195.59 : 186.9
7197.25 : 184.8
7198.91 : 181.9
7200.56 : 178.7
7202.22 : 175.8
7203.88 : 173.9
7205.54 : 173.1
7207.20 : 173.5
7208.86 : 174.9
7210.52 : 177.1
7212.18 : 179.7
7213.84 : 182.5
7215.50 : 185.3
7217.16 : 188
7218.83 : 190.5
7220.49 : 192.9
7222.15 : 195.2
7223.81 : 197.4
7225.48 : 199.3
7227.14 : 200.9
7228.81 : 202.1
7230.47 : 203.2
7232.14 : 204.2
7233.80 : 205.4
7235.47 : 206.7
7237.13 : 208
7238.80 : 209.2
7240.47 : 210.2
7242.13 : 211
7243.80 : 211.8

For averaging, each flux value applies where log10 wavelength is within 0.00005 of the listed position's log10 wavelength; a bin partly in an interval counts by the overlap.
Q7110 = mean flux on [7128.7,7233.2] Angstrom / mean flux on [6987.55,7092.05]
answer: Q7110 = 0.8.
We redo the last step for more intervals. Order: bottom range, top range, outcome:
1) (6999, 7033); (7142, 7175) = 0.72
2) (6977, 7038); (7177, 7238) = 0.85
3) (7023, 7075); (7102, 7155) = 0.73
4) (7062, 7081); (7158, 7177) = 0.82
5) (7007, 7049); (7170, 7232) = 0.78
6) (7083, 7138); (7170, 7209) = 1.02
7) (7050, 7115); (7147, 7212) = 0.88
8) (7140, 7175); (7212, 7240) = 1.23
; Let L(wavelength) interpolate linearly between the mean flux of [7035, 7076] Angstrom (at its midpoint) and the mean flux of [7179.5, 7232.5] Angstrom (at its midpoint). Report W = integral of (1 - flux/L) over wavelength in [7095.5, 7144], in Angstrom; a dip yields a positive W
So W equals 9.1 Angstrom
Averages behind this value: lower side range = 228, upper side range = 186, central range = 171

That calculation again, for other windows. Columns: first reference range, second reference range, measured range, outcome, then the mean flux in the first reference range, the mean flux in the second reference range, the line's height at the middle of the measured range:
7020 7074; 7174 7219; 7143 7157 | 3.0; 230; 181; 196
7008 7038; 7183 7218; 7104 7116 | 1.2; 229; 182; 206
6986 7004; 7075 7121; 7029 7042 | -2.6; 214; 188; 204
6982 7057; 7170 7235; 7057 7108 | 5.2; 229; 185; 214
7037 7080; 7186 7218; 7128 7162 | 7.7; 226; 182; 199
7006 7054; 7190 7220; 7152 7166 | 2.4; 237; 182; 196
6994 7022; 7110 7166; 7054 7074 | -1.0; 219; 165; 196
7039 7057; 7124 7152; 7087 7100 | 1.7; 250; 154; 201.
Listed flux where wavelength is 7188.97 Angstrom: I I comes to 187.2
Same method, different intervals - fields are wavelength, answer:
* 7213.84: 182.5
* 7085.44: 200.7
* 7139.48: 147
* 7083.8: 206.3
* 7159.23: 163.1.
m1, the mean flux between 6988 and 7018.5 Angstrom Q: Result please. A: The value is 217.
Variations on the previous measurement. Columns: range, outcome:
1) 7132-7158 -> 152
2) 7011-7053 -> 239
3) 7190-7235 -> 188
